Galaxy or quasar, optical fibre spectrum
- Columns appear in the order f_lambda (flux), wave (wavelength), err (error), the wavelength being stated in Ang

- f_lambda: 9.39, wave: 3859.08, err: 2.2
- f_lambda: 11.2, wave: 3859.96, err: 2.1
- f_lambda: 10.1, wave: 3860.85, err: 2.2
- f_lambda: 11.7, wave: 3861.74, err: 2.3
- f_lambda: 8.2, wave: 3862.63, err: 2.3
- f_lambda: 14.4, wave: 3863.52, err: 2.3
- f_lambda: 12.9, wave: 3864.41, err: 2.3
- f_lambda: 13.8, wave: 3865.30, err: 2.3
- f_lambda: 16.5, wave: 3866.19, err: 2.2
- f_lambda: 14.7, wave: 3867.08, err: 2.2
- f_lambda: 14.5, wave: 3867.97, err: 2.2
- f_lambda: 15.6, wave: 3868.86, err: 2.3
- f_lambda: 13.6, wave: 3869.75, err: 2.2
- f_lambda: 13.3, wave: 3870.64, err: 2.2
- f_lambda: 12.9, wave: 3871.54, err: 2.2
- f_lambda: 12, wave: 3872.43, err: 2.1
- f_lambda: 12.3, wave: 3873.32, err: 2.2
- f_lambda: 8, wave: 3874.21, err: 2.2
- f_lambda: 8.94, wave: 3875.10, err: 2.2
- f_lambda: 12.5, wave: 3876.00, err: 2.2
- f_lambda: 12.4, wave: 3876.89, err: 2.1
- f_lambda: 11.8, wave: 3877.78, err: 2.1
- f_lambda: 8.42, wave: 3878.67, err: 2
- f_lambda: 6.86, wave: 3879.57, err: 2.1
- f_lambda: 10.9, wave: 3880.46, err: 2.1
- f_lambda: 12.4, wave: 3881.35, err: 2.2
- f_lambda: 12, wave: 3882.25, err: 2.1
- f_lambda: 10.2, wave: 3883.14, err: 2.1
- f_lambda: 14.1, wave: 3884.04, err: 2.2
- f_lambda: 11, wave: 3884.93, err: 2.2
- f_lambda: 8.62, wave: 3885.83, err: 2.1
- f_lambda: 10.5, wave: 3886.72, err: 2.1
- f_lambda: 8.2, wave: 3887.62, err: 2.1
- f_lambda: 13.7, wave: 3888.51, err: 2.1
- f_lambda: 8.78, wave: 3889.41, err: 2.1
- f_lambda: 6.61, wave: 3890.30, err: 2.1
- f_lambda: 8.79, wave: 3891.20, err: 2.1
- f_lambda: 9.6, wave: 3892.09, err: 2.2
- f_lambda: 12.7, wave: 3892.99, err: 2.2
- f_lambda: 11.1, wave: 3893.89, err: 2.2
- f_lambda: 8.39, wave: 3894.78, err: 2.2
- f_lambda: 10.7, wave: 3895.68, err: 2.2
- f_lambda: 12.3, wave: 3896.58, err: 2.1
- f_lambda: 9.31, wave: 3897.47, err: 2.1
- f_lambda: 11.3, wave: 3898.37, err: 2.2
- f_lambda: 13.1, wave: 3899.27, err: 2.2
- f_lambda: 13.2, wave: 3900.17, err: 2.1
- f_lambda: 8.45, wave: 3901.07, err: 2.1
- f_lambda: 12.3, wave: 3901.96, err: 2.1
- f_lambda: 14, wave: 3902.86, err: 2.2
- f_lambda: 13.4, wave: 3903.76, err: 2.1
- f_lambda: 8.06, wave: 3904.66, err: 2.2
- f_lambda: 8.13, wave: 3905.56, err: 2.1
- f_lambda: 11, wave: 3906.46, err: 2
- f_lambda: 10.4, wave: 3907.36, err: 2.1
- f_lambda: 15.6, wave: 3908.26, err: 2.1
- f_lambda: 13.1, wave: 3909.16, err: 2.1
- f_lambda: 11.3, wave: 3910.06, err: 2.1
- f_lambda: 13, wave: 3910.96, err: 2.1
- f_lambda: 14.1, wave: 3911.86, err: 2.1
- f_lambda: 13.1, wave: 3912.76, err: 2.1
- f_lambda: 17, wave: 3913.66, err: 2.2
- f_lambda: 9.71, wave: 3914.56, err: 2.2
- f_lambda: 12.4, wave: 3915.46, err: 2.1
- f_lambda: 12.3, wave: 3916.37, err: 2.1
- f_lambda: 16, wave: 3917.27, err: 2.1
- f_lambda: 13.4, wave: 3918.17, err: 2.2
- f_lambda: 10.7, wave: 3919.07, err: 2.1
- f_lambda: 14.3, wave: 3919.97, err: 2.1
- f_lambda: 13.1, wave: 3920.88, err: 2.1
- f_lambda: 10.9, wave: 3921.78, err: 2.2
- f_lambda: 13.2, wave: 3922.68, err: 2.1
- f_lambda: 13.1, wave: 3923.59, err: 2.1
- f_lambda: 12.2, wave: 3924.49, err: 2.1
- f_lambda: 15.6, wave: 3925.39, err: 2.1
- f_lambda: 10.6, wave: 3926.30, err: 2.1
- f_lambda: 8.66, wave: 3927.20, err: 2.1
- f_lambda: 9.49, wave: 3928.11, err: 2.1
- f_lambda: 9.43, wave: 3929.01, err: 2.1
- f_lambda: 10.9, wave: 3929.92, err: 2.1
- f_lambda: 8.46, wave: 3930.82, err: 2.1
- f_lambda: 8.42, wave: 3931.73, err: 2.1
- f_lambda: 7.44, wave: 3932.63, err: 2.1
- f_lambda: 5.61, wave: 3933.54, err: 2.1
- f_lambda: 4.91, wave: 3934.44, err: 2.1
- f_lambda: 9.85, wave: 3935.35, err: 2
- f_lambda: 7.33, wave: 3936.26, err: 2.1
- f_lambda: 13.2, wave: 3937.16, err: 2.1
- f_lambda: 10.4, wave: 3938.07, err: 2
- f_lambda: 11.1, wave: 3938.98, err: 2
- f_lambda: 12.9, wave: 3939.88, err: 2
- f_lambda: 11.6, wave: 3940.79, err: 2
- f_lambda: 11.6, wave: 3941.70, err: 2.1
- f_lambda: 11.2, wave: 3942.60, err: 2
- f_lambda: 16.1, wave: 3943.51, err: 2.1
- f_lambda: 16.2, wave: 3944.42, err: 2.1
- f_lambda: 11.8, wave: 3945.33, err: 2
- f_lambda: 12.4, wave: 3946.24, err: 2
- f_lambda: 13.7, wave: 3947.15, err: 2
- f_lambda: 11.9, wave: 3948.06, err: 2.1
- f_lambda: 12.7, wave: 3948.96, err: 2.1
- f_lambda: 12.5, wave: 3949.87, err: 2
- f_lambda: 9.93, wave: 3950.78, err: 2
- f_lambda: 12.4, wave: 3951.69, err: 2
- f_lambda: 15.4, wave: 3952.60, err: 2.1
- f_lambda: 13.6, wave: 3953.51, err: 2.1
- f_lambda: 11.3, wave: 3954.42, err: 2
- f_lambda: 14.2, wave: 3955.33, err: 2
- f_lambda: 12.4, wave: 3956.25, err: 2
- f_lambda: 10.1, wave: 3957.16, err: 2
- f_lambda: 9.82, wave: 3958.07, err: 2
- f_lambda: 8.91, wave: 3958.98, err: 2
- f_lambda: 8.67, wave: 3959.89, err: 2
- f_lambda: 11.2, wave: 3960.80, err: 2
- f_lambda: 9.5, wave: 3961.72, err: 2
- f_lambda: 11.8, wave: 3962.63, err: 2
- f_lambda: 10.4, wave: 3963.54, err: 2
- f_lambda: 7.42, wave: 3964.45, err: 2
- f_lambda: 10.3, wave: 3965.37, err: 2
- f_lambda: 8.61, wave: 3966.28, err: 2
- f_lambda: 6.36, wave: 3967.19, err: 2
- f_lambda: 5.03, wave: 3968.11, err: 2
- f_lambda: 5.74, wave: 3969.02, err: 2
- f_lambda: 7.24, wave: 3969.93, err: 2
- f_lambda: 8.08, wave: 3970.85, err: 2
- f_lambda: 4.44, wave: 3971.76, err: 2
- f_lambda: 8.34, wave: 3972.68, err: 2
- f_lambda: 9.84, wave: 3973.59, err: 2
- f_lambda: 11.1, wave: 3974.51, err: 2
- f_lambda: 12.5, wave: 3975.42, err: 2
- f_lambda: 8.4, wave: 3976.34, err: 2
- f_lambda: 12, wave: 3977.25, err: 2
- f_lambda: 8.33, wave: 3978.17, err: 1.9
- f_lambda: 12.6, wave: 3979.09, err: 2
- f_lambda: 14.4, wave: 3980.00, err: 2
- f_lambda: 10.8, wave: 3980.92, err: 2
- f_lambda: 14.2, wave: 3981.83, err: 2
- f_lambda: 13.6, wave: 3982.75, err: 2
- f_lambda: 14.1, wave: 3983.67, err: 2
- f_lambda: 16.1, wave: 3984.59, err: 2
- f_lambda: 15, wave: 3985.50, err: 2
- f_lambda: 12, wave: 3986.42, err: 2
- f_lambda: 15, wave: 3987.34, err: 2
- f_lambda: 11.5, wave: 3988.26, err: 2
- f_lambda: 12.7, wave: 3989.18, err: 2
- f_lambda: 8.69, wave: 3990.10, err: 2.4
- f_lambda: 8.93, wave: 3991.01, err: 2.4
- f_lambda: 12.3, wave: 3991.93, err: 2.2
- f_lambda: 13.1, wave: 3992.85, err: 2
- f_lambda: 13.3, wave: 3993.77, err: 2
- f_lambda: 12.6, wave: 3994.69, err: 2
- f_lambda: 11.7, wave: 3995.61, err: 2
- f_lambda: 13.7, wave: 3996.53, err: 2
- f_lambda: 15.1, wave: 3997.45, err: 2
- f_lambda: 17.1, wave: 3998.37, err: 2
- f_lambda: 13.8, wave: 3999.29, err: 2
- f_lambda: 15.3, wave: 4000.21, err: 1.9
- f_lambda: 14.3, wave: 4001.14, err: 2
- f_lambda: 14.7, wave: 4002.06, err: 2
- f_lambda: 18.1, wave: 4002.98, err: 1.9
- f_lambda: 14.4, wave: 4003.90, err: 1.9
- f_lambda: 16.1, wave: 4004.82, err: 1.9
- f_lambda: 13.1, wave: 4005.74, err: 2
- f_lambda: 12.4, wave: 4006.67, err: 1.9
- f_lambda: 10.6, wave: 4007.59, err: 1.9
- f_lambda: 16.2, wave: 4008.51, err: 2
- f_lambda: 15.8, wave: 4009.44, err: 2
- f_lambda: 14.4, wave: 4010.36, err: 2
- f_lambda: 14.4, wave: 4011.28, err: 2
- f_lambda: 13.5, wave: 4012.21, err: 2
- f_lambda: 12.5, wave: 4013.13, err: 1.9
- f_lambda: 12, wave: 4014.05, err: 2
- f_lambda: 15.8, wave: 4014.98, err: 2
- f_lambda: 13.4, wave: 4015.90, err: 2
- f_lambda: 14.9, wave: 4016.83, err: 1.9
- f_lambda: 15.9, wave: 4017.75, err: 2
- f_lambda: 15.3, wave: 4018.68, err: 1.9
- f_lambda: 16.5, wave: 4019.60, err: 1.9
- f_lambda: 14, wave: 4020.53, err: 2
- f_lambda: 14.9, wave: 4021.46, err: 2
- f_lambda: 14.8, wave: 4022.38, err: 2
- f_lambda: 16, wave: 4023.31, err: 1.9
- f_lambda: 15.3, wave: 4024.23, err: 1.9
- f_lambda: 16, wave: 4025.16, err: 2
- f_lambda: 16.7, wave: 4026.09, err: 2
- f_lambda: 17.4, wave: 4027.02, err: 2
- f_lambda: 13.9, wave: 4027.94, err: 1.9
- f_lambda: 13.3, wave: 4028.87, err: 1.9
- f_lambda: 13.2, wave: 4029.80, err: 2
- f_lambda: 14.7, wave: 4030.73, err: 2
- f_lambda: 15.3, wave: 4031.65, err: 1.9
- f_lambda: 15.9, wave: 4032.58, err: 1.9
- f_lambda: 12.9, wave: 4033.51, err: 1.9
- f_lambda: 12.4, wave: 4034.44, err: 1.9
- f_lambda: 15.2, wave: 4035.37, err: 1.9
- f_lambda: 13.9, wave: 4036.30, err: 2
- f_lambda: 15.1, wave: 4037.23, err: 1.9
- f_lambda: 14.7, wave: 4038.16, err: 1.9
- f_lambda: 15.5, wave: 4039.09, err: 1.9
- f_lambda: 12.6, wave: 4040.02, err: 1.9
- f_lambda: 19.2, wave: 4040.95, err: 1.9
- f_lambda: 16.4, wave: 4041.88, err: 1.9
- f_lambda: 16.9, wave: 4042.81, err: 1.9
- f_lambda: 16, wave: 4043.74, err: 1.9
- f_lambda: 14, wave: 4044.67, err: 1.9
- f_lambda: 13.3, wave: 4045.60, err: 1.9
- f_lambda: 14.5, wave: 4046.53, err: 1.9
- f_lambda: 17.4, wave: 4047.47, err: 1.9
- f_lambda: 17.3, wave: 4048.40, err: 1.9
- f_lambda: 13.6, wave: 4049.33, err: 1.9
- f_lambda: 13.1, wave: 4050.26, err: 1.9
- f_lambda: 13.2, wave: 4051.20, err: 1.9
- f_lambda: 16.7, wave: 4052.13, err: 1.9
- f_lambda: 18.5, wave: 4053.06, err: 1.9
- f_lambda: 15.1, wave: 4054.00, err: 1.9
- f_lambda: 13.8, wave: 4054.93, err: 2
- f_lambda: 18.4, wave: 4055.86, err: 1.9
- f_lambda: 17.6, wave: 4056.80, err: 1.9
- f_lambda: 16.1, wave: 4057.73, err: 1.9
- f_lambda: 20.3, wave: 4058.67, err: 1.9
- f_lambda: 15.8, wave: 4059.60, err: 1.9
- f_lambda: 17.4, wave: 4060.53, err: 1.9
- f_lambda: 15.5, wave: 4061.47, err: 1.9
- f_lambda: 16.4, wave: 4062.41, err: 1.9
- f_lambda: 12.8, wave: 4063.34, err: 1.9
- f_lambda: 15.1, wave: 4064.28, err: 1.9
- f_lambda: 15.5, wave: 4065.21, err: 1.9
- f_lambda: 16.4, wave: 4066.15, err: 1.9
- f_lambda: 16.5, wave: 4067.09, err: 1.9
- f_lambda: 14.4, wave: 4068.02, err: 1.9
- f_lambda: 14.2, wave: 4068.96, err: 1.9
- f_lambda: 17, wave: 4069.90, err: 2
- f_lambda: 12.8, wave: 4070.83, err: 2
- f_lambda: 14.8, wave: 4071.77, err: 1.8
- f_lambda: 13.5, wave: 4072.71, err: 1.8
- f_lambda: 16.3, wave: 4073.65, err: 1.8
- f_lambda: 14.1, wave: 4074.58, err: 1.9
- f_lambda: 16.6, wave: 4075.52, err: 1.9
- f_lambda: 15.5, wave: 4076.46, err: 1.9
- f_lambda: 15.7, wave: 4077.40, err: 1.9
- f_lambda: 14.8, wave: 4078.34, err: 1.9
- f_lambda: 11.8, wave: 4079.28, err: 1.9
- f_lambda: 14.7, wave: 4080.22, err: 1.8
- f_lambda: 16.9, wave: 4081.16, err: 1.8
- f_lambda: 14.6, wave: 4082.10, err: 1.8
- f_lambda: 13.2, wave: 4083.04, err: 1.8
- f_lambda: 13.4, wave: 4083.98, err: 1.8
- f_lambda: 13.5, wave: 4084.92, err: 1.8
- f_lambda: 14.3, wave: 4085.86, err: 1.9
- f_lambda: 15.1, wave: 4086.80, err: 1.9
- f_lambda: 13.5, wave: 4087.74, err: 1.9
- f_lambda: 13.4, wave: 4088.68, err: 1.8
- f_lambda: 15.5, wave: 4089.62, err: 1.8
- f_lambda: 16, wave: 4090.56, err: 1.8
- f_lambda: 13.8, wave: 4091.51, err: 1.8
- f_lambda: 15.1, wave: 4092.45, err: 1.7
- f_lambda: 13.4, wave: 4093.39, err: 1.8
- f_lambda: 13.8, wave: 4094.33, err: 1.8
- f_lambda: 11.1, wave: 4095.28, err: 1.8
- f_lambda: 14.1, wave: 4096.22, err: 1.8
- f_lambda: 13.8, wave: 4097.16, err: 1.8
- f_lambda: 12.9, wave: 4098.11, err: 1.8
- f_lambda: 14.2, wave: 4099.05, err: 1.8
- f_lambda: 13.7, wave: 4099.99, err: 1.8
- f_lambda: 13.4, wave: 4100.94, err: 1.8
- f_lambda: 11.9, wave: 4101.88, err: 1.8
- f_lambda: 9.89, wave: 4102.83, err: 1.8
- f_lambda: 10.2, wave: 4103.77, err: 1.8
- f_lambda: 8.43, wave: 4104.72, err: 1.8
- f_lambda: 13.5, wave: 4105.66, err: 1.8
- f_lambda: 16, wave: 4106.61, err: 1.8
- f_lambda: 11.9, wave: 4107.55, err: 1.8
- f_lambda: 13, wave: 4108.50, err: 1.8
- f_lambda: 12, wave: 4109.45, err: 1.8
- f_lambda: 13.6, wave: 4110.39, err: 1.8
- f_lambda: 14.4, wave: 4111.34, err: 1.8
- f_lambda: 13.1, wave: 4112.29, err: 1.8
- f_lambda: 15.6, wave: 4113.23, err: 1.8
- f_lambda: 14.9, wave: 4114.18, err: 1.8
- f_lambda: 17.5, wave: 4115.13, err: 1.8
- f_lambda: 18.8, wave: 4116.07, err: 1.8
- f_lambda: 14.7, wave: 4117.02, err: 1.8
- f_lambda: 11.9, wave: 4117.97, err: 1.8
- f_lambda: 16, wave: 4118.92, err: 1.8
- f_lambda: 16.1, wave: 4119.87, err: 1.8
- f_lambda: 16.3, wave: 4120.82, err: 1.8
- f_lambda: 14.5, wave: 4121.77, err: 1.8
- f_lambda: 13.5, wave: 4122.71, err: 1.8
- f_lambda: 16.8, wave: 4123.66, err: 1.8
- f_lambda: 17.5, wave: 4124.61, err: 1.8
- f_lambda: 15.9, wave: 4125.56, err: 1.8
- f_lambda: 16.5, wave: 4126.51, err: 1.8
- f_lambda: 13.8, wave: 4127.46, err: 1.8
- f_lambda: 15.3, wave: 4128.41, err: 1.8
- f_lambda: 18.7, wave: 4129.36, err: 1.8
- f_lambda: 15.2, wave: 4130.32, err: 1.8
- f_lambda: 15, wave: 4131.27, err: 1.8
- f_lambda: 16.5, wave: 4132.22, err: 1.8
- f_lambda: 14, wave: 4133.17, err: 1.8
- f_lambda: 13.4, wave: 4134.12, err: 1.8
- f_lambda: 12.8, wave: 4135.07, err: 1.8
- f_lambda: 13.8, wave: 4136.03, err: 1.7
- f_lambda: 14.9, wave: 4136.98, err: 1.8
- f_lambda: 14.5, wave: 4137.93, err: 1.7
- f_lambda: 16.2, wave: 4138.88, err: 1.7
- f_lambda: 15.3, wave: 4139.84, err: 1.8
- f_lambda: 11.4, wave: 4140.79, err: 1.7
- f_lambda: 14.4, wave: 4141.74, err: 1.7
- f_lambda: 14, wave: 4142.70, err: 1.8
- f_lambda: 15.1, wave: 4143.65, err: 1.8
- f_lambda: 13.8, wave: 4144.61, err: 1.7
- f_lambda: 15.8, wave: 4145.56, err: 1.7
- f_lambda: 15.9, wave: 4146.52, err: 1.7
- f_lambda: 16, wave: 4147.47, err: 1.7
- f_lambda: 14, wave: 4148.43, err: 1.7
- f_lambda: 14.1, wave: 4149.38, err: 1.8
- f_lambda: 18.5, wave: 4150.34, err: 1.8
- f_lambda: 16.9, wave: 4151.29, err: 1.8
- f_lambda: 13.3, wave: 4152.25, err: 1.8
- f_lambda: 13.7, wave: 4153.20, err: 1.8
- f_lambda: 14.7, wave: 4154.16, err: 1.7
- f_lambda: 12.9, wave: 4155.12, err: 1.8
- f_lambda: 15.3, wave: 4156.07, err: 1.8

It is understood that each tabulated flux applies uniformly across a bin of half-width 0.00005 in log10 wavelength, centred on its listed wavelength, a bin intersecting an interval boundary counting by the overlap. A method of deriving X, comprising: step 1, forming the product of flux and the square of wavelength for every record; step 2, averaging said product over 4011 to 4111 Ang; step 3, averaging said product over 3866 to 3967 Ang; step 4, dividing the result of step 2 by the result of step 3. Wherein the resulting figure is 1.38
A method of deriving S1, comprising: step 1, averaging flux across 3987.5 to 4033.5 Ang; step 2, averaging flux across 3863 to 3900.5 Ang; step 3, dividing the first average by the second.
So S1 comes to 1.24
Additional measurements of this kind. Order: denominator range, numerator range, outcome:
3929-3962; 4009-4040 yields 1.32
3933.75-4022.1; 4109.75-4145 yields 1.24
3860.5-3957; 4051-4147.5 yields 1.27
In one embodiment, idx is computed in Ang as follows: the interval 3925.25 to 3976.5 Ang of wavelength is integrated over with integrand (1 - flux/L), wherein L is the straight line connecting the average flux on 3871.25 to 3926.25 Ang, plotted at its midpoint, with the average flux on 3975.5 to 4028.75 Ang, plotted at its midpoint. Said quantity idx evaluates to 9.54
